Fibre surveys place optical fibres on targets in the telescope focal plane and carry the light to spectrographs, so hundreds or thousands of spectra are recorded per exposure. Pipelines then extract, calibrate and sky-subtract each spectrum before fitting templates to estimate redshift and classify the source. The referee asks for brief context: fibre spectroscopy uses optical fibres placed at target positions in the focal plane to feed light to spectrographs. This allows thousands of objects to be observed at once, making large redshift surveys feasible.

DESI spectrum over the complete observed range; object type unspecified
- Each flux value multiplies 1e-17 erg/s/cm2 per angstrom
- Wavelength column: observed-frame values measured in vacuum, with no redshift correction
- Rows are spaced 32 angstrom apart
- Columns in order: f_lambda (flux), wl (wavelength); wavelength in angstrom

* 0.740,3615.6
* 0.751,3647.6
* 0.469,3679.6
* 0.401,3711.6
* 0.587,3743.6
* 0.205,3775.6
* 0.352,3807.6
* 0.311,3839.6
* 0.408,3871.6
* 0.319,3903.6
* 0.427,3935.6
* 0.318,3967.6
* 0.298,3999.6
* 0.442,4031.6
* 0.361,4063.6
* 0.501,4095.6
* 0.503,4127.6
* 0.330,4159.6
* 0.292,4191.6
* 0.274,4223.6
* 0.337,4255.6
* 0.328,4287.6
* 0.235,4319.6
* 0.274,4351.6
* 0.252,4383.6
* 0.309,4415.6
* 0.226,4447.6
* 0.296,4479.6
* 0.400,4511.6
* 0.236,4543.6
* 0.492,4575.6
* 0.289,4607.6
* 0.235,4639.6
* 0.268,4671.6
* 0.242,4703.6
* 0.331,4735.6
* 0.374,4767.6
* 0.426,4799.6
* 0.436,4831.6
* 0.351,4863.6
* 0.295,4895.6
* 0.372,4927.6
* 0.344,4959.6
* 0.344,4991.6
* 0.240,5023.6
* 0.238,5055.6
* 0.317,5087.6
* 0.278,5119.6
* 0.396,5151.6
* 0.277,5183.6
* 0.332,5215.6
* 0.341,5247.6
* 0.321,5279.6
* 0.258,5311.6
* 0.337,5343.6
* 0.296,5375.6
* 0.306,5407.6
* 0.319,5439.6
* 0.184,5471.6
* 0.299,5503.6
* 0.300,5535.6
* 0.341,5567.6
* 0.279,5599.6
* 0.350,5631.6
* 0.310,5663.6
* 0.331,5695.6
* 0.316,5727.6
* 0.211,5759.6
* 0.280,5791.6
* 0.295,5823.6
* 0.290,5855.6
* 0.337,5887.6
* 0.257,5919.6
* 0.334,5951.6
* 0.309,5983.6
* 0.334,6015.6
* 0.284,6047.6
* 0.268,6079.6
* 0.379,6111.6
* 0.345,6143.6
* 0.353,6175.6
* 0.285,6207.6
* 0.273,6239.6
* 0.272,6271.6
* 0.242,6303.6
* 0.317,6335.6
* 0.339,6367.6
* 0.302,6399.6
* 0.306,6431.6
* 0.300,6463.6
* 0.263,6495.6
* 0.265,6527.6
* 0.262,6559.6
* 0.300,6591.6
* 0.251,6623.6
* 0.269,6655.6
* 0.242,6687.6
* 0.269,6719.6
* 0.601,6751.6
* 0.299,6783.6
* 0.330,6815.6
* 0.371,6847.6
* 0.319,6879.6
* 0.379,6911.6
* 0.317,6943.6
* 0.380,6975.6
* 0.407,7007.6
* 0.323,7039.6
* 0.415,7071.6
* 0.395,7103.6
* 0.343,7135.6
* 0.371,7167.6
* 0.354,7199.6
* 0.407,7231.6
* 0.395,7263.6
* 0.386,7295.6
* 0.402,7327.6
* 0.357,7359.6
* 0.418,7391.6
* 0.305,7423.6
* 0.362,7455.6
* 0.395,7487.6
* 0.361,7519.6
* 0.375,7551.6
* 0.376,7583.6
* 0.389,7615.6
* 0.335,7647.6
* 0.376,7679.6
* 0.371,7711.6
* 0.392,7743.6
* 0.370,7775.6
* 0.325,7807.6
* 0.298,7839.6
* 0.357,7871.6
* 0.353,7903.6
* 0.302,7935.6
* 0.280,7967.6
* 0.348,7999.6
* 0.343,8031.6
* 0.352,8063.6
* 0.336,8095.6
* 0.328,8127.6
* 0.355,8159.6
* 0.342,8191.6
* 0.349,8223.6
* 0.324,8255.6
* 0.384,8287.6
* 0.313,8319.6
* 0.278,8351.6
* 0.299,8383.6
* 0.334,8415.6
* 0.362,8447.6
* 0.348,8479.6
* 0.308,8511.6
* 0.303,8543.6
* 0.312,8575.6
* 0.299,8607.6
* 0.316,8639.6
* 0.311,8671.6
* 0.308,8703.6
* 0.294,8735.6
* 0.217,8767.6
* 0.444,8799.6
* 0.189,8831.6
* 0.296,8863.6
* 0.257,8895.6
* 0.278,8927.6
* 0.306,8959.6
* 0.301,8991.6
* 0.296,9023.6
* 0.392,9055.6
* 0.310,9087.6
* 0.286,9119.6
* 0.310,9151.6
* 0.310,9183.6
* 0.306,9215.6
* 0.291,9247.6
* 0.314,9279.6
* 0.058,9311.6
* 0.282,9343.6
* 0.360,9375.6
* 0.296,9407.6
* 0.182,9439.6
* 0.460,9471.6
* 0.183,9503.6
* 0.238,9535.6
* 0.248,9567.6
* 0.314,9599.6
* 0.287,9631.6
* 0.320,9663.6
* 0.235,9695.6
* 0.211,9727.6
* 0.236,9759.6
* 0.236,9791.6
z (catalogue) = 0.810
